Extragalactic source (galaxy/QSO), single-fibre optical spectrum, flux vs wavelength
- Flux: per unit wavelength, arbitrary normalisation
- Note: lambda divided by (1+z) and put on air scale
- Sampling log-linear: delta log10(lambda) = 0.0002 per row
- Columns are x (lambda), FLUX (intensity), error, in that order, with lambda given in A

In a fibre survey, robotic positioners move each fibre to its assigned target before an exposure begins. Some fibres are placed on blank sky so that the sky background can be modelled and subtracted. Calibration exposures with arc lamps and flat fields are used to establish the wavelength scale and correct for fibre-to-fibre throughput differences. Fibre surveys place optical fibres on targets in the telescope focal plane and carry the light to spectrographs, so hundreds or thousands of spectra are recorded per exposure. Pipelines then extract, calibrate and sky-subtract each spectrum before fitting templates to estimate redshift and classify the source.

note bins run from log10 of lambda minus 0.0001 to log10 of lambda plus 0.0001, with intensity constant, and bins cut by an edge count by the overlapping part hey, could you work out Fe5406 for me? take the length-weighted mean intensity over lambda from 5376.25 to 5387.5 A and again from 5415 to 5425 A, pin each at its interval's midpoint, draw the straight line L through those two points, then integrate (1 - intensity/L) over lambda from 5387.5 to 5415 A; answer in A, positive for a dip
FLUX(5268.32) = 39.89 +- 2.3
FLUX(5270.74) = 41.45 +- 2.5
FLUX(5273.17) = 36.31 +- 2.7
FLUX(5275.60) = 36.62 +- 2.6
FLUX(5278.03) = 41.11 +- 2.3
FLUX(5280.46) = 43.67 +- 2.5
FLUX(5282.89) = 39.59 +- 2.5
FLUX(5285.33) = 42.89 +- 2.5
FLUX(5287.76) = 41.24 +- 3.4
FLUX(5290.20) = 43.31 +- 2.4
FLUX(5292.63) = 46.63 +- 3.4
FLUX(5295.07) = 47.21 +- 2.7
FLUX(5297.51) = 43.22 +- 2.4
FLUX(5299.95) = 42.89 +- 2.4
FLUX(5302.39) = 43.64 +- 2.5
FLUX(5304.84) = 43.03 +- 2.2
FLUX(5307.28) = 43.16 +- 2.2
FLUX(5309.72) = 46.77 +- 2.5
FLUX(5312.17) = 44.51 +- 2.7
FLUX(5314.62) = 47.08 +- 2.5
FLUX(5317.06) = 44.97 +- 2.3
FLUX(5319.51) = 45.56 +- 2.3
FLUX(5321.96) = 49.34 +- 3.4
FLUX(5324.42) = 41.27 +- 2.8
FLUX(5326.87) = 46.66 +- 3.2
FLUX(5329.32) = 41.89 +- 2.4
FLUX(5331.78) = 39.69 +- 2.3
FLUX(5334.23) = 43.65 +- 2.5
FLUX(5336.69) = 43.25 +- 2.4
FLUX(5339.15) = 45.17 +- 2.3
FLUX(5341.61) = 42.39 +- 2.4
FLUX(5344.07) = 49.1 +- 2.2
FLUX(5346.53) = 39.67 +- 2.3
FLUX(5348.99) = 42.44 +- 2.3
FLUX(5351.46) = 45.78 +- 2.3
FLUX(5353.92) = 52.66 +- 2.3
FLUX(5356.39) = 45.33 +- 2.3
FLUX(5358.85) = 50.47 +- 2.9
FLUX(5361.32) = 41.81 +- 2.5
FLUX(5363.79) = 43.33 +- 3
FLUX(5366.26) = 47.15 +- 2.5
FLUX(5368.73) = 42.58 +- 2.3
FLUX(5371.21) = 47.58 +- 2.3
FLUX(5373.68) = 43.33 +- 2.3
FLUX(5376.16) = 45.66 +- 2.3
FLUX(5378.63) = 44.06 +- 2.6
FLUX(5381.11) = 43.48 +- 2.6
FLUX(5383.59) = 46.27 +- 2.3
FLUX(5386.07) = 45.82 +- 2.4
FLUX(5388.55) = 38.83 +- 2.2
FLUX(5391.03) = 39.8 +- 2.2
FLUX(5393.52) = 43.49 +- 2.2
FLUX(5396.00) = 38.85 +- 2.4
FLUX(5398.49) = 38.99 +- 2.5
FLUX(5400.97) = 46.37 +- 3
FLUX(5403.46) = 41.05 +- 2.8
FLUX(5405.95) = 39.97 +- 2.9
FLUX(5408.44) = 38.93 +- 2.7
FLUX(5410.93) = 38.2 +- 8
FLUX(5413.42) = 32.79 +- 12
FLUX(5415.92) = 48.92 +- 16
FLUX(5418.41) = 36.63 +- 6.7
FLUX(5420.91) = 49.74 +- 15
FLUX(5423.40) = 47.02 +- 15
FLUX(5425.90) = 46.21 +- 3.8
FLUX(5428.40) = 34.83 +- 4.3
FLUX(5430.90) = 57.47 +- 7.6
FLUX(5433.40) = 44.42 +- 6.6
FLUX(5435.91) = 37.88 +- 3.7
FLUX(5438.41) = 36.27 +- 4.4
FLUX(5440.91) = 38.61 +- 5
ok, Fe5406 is 3.2 A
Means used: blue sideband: 44.9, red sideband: 45.5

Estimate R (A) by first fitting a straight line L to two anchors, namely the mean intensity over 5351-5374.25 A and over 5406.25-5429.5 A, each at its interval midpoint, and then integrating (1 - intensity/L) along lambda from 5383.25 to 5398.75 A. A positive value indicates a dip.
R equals 0.7 A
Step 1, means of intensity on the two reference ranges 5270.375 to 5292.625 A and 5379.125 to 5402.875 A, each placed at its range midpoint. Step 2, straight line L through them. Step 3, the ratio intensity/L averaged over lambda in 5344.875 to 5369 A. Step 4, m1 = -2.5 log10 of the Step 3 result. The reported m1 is -0.08 mag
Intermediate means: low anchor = 41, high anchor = 42.4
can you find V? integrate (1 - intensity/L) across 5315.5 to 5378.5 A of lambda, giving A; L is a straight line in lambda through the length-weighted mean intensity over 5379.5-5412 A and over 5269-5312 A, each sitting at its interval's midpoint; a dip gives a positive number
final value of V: -4.2 A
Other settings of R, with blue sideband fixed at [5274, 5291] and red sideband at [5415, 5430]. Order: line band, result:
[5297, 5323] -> -2.1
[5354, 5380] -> -1.6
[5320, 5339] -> -0.8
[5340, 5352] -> -0.4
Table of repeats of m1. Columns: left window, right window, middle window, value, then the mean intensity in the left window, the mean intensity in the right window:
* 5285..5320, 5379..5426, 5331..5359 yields -0.035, 44.4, 42.1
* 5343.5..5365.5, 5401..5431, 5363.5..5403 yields 0.015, 45.6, 42.2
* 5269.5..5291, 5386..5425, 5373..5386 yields -0.086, 40.6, 41.5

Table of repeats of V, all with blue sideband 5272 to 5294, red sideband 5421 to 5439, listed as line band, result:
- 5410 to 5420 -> 1.0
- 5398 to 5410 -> 0.7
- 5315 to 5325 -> -0.9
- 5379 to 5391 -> 0.0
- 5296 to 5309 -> -0.5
